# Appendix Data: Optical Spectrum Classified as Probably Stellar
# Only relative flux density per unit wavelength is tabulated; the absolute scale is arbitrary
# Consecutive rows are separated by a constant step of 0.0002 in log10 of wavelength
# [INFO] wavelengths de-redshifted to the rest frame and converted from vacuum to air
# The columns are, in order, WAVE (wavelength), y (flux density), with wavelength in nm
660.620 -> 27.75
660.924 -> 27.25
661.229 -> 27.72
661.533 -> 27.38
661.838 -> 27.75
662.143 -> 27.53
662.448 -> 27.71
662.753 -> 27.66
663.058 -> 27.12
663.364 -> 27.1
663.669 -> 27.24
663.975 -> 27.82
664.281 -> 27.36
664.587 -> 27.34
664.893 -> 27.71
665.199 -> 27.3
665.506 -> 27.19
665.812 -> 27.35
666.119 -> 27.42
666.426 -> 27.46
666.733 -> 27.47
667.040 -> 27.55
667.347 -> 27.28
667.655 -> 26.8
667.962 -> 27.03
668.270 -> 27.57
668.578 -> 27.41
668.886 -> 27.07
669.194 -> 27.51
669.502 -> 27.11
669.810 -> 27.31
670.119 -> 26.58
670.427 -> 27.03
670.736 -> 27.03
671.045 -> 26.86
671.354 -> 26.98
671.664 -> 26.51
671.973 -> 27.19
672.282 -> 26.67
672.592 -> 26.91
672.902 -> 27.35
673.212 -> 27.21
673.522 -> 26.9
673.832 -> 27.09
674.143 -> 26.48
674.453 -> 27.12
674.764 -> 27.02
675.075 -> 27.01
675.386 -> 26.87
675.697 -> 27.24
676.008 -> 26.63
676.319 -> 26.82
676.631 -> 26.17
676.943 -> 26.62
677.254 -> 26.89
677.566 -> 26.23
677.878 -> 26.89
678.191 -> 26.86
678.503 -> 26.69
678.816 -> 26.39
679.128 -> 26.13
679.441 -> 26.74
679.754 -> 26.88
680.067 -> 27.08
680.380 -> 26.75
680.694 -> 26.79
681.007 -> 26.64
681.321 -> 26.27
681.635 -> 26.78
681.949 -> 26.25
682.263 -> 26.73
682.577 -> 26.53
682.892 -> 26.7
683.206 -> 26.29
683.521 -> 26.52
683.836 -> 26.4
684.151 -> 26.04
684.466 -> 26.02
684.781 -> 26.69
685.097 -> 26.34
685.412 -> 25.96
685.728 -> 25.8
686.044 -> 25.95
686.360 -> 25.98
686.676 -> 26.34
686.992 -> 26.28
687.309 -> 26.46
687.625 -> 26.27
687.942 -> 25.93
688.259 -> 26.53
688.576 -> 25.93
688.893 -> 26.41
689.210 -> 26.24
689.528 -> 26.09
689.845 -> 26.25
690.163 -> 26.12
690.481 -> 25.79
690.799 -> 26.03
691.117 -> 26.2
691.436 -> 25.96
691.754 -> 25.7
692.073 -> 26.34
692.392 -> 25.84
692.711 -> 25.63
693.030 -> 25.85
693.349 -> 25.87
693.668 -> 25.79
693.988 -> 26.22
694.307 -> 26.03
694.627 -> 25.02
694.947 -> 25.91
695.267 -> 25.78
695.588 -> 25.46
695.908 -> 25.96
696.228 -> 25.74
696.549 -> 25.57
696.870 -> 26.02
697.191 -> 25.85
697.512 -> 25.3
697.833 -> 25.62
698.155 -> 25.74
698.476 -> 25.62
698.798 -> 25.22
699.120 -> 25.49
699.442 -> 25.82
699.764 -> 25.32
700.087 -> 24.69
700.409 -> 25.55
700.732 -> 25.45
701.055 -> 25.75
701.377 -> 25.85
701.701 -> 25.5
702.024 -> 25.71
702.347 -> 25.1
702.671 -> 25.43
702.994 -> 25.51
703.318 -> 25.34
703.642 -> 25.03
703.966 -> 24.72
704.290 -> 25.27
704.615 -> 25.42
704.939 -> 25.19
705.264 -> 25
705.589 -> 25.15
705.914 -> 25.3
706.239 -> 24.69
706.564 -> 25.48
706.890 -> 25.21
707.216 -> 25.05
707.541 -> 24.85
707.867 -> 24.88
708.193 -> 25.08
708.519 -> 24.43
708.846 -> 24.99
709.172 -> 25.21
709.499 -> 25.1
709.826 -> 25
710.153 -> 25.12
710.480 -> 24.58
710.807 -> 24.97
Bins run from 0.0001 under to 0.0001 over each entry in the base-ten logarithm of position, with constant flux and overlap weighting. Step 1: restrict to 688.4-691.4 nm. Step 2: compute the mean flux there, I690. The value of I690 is 26.1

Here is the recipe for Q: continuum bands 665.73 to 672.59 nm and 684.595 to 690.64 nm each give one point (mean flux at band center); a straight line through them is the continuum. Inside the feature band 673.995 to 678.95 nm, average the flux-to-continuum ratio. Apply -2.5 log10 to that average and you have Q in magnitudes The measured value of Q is 0.00 mag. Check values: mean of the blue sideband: 27.1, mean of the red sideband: 26.2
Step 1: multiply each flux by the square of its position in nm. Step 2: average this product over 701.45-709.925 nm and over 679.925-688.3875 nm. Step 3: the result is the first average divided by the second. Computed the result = 1.0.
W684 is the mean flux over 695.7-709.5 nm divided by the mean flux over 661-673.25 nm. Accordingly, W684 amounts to 0.93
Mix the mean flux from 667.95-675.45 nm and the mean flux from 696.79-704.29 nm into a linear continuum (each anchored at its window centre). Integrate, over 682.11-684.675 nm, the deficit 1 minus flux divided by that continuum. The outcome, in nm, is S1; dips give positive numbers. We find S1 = 0.00 nm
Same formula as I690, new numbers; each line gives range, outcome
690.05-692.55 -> 26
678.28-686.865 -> 26.4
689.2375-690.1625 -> 26.2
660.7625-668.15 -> 27.4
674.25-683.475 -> 26.7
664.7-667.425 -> 27.4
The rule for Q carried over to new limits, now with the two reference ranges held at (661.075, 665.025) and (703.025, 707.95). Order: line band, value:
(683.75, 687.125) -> 0.00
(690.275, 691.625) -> 0.00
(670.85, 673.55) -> 0.00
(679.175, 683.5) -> -0.01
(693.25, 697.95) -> 0.00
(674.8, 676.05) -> -0.01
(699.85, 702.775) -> 0.00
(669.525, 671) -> 0.00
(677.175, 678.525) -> 0.00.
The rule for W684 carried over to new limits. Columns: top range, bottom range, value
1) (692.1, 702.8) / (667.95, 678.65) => 0.95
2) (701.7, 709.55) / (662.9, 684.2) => 0.93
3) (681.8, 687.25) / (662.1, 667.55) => 0.96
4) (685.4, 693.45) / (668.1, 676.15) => 0.96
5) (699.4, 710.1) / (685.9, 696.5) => 0.97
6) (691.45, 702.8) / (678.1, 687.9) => 0.97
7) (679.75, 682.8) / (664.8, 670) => 0.98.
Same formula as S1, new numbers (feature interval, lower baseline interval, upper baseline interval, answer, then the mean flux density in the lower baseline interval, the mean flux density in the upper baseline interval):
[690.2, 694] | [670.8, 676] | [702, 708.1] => 0.00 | 27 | 25.2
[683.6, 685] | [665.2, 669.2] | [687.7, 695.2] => 0.00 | 27.3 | 26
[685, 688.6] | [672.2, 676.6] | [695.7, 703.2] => 0.01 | 26.9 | 25.6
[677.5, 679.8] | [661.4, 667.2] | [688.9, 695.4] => 0.01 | 27.4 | 25.9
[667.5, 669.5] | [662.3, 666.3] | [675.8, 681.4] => 0.00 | 27.4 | 26.6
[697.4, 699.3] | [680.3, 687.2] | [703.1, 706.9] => 0.00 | 26.4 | 25.2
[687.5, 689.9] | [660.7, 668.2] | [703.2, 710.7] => -0.01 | 27.4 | 25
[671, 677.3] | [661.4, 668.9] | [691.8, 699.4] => 0.00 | 27.4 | 25.7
